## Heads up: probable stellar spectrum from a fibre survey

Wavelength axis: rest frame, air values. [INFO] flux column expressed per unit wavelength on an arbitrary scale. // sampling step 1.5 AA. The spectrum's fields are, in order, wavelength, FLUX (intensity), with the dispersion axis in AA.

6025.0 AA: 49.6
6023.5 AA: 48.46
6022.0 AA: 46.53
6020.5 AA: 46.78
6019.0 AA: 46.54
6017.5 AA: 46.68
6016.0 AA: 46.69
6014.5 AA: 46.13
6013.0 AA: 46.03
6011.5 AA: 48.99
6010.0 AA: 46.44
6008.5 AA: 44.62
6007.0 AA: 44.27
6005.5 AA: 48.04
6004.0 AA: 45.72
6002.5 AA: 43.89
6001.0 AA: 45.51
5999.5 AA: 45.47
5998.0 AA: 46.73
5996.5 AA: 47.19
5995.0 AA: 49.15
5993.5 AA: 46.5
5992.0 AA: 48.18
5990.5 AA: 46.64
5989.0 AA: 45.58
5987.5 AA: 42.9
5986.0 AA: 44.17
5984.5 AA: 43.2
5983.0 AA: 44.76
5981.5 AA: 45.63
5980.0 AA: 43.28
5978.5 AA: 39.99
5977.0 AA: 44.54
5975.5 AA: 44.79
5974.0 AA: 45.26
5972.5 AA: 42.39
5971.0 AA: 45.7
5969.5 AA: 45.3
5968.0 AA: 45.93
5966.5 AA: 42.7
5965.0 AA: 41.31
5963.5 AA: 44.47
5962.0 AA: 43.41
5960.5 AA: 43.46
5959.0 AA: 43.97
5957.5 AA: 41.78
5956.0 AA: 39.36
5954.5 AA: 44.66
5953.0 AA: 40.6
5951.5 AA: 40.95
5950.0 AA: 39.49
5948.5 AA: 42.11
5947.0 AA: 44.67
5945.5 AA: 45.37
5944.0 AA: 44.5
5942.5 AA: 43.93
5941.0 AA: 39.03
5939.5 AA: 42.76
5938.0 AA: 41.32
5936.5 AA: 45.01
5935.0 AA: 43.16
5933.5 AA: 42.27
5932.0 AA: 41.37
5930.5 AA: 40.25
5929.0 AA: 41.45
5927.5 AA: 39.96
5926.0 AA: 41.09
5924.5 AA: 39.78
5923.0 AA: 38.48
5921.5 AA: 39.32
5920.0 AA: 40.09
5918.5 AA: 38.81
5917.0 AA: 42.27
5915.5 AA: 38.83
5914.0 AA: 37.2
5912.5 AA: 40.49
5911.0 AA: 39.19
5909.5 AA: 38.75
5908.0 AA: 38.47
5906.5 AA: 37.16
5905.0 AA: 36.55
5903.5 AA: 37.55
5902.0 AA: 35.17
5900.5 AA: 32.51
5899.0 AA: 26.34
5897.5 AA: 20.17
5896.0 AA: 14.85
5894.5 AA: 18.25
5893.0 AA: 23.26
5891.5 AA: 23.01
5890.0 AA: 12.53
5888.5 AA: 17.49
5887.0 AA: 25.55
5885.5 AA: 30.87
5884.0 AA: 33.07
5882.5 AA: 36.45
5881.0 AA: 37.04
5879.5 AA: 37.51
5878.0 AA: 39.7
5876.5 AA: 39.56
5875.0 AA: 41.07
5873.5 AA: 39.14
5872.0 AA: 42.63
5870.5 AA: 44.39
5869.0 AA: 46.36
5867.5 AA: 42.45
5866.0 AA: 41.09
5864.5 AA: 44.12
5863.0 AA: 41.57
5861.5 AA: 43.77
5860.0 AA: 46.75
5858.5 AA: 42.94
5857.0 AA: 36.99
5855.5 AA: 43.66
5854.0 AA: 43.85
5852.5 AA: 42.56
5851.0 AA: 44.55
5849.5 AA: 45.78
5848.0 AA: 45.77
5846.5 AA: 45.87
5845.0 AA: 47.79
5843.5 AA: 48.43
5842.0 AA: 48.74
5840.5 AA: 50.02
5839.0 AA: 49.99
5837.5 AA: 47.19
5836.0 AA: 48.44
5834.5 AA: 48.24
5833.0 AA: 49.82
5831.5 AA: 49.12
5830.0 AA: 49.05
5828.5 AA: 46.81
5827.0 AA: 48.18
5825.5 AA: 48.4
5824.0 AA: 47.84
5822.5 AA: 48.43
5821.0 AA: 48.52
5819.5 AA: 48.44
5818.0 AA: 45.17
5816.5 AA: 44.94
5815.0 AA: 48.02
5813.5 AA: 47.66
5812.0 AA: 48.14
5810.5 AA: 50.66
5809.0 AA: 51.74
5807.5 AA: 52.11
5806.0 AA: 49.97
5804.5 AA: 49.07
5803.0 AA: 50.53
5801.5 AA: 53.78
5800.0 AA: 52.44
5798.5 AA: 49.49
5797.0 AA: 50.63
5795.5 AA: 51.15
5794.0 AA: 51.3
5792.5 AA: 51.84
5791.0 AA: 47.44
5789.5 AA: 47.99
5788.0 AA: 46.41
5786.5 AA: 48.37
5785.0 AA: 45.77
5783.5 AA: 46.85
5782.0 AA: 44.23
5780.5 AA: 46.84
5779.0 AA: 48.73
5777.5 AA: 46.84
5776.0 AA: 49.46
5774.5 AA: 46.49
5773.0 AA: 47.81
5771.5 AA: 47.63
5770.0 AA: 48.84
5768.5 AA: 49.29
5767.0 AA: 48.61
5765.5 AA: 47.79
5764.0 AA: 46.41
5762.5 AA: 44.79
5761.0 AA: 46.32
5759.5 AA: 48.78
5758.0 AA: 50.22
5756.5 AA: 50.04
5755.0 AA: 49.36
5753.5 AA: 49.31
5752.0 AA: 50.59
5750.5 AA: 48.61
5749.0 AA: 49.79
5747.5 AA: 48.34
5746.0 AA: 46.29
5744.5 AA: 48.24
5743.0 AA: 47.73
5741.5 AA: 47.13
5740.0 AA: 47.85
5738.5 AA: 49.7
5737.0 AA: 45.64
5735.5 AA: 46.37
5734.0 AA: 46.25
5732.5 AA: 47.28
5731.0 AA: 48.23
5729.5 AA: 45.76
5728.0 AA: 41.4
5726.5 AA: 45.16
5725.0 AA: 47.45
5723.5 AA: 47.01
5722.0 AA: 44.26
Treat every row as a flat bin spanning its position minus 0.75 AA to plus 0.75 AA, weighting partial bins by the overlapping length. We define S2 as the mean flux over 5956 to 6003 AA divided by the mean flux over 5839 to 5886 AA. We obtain 1.0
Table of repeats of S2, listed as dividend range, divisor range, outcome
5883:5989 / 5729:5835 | 0.80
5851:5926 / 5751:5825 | 0.75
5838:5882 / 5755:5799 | 0.90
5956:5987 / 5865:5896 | 1.32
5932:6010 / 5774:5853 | 0.91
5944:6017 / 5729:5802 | 0.92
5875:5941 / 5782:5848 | 0.72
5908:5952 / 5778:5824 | 0.84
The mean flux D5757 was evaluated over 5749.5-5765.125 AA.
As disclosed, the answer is 48.4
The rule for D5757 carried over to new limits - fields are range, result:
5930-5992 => 43.3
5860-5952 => 37.3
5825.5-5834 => 48.6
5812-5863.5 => 46.6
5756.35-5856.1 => 48.1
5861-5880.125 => 41.8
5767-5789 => 47.4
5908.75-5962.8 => 41.4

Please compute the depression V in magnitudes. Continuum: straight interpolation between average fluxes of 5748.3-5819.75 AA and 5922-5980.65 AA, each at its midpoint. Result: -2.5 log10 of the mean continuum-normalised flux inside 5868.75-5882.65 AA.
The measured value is 0.13 mag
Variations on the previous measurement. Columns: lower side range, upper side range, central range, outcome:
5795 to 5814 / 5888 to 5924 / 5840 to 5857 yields -0.07 mag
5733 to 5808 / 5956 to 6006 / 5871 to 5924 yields 0.35 mag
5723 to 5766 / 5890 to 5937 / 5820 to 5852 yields -0.17 mag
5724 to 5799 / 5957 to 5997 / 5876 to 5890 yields 0.40 mag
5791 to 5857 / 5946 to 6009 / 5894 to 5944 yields 0.21 mag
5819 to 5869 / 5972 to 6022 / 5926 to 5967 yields 0.09 mag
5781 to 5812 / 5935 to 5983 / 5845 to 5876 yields 0.09 mag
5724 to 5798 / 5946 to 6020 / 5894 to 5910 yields 0.44 mag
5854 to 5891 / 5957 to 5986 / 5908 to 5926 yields 0.03 mag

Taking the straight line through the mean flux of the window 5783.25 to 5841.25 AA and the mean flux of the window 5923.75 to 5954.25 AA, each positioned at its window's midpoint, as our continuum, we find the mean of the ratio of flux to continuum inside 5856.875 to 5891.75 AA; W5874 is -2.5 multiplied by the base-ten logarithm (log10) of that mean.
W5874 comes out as 0.225 mag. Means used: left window 49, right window 42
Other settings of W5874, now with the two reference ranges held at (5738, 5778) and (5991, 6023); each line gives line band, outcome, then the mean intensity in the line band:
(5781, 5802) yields -0.023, 49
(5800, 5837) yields -0.025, 48.9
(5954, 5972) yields 0.080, 43.5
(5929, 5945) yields 0.112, 42.4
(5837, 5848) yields -0.011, 48.1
